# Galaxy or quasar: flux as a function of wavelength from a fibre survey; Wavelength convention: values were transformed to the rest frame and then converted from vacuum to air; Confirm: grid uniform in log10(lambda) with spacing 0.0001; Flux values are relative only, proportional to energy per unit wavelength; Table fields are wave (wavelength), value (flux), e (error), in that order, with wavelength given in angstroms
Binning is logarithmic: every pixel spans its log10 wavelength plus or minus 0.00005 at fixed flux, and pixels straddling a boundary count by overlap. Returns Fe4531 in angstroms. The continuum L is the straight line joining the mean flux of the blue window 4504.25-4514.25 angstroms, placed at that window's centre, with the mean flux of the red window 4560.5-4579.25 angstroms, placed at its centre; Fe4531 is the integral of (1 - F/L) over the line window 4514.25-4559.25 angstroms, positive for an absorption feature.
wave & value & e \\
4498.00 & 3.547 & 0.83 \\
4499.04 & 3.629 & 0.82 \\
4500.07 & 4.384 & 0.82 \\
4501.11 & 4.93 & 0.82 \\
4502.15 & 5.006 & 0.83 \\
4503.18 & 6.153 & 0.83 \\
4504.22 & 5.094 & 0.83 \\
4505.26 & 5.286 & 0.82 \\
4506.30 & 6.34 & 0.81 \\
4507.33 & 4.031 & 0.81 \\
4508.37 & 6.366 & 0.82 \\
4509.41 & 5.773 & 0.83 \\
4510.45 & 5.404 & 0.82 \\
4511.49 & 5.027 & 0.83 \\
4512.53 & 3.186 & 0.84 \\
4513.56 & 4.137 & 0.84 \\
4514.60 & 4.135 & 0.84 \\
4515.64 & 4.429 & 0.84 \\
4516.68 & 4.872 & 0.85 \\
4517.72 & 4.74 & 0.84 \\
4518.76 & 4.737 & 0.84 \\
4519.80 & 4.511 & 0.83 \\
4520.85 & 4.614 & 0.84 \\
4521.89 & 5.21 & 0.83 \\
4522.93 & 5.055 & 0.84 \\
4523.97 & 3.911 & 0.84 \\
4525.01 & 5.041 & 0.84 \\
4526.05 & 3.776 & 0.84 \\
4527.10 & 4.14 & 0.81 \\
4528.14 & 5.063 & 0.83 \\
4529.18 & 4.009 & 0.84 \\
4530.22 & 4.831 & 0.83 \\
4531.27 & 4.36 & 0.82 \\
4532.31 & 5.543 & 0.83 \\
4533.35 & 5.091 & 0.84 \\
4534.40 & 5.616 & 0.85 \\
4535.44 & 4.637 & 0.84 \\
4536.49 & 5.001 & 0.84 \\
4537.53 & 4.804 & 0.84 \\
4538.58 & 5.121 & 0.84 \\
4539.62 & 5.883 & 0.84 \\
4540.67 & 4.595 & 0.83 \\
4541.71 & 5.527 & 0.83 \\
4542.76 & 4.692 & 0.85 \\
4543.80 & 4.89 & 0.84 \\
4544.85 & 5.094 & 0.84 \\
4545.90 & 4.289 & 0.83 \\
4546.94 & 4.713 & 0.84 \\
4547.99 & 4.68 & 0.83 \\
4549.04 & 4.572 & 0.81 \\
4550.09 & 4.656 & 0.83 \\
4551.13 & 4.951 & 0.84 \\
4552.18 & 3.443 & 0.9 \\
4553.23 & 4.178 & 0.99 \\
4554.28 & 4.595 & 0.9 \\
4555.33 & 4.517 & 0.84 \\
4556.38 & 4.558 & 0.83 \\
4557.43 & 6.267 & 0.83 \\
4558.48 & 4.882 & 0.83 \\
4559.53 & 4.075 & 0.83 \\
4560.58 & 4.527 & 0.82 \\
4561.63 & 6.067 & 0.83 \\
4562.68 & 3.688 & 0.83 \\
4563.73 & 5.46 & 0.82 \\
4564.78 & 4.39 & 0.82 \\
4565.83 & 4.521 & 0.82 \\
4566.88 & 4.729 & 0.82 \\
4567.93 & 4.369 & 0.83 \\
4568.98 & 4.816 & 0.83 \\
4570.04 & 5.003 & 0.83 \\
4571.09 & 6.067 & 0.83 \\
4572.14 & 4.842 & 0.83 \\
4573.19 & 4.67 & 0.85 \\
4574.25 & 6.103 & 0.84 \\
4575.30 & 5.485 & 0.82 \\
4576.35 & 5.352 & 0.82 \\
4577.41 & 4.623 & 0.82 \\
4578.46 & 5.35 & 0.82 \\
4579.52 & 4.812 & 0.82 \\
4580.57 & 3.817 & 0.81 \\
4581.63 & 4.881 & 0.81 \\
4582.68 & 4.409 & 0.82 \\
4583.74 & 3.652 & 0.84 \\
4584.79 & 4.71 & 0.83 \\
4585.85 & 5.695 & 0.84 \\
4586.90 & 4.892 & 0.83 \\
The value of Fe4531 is 2.54 angstroms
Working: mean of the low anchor 5.05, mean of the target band 4.75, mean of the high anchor 5.01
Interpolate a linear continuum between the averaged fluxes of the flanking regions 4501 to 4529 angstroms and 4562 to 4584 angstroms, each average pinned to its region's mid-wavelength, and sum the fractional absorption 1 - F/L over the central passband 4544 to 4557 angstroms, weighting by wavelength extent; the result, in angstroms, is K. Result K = 0.8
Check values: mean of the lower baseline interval 4.84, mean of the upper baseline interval 4.83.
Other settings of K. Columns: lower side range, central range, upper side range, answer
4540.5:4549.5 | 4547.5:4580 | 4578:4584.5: -1.5 angstroms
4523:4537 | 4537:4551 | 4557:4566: -0.3 angstroms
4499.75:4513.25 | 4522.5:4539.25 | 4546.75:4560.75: 0.4 angstroms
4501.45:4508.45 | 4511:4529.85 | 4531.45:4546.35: 2.7 angstroms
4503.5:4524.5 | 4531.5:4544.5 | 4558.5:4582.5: -0.6 angstroms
